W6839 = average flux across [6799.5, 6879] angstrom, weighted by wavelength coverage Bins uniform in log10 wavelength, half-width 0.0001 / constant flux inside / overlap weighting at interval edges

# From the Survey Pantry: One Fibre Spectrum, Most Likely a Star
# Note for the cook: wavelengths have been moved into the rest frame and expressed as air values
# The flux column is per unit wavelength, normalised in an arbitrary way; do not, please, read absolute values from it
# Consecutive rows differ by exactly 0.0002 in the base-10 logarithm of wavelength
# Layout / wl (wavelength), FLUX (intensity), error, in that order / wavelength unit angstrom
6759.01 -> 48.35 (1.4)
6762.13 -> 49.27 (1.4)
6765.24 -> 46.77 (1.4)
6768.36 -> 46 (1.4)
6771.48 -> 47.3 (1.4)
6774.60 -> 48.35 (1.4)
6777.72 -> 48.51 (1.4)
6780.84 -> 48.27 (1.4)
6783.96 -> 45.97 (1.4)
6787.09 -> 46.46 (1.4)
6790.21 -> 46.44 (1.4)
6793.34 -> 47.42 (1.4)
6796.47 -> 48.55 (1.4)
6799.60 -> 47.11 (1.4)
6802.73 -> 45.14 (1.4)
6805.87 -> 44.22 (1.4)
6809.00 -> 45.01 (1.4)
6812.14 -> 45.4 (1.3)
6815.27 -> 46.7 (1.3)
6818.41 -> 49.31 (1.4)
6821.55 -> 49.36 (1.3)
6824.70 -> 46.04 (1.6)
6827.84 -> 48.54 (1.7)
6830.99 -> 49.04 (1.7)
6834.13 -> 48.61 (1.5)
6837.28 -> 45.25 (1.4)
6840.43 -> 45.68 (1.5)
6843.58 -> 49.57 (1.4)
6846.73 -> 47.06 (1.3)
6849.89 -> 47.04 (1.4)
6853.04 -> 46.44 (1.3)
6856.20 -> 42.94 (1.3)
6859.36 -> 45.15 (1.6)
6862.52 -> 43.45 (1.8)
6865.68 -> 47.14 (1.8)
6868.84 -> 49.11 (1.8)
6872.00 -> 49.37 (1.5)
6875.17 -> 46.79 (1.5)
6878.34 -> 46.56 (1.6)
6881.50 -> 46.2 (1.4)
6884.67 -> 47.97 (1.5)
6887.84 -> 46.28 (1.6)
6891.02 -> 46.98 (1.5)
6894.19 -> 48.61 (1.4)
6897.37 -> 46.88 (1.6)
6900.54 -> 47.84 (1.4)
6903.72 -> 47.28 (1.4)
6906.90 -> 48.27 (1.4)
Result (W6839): 46.8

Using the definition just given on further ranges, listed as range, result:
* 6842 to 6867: 46.1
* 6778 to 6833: 47.1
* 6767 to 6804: 47.2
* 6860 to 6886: 47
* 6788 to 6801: 47.4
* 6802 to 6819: 45.8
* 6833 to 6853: 47.1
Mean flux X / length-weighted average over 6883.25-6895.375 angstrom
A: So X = 47.4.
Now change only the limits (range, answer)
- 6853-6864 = 44.2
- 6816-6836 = 48.3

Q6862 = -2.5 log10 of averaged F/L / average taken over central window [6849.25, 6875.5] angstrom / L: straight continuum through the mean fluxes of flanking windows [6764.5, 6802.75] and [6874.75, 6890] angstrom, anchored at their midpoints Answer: 0.01 mag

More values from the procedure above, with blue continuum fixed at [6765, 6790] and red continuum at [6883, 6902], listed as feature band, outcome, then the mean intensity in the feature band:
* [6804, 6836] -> 0.00 mag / 47.2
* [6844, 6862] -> 0.04 mag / 45.8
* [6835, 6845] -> 0.01 mag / 46.9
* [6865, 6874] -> -0.03 mag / 48.6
